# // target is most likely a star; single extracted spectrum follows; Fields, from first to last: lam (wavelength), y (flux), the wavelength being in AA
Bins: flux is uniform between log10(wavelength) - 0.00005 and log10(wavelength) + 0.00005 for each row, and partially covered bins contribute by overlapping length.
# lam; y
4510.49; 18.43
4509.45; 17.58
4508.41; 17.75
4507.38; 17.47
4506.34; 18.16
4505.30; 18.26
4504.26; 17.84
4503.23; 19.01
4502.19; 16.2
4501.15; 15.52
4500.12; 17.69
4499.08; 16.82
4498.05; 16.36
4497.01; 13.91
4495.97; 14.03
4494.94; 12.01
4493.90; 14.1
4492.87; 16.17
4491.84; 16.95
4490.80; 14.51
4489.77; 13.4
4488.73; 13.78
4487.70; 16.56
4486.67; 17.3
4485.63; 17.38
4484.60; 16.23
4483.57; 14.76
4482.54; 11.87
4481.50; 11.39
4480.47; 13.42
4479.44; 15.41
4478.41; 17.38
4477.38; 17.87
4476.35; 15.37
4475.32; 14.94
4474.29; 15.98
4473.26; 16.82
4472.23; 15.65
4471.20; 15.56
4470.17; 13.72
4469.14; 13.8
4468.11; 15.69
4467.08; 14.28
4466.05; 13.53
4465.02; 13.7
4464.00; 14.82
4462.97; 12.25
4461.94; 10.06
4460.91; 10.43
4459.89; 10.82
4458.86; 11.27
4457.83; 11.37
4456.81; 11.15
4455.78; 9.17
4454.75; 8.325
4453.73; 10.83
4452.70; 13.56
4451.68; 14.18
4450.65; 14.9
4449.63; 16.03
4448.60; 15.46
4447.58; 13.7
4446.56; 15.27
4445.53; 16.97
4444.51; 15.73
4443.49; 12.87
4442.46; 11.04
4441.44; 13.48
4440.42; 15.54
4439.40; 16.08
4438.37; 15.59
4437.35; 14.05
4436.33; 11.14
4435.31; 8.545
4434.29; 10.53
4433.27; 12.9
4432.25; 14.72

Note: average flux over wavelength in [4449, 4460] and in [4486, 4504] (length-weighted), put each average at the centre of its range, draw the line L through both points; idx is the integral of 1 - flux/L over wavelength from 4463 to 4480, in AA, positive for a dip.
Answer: -2.1 AA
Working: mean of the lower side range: 12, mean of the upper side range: 15.6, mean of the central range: 15.2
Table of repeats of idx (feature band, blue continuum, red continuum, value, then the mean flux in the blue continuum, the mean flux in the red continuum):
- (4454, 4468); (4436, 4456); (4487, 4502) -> 2.5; 13.8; 15.2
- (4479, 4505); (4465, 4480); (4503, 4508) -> 2.6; 15.4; 18.1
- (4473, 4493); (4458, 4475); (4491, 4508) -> -0.6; 13.6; 16.3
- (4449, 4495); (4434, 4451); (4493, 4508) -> 3.5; 14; 16.3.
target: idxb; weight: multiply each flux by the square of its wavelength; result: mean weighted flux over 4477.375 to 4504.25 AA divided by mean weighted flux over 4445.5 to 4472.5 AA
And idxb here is 1.2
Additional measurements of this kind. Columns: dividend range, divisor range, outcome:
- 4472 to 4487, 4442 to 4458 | 1.18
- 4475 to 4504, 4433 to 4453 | 1.13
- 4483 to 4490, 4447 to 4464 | 1.31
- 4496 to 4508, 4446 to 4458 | 1.34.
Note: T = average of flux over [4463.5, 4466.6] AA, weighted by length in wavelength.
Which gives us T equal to 14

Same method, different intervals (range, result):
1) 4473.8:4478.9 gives 16.3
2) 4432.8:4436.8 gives 10.8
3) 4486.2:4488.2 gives 17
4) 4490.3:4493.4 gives 15.9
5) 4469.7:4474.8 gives 15.6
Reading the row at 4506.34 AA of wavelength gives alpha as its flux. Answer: 18.16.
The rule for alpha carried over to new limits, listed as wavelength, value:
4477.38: 17.87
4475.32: 14.94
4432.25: 14.72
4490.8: 14.51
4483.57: 14.76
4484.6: 16.23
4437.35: 14.05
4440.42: 15.54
